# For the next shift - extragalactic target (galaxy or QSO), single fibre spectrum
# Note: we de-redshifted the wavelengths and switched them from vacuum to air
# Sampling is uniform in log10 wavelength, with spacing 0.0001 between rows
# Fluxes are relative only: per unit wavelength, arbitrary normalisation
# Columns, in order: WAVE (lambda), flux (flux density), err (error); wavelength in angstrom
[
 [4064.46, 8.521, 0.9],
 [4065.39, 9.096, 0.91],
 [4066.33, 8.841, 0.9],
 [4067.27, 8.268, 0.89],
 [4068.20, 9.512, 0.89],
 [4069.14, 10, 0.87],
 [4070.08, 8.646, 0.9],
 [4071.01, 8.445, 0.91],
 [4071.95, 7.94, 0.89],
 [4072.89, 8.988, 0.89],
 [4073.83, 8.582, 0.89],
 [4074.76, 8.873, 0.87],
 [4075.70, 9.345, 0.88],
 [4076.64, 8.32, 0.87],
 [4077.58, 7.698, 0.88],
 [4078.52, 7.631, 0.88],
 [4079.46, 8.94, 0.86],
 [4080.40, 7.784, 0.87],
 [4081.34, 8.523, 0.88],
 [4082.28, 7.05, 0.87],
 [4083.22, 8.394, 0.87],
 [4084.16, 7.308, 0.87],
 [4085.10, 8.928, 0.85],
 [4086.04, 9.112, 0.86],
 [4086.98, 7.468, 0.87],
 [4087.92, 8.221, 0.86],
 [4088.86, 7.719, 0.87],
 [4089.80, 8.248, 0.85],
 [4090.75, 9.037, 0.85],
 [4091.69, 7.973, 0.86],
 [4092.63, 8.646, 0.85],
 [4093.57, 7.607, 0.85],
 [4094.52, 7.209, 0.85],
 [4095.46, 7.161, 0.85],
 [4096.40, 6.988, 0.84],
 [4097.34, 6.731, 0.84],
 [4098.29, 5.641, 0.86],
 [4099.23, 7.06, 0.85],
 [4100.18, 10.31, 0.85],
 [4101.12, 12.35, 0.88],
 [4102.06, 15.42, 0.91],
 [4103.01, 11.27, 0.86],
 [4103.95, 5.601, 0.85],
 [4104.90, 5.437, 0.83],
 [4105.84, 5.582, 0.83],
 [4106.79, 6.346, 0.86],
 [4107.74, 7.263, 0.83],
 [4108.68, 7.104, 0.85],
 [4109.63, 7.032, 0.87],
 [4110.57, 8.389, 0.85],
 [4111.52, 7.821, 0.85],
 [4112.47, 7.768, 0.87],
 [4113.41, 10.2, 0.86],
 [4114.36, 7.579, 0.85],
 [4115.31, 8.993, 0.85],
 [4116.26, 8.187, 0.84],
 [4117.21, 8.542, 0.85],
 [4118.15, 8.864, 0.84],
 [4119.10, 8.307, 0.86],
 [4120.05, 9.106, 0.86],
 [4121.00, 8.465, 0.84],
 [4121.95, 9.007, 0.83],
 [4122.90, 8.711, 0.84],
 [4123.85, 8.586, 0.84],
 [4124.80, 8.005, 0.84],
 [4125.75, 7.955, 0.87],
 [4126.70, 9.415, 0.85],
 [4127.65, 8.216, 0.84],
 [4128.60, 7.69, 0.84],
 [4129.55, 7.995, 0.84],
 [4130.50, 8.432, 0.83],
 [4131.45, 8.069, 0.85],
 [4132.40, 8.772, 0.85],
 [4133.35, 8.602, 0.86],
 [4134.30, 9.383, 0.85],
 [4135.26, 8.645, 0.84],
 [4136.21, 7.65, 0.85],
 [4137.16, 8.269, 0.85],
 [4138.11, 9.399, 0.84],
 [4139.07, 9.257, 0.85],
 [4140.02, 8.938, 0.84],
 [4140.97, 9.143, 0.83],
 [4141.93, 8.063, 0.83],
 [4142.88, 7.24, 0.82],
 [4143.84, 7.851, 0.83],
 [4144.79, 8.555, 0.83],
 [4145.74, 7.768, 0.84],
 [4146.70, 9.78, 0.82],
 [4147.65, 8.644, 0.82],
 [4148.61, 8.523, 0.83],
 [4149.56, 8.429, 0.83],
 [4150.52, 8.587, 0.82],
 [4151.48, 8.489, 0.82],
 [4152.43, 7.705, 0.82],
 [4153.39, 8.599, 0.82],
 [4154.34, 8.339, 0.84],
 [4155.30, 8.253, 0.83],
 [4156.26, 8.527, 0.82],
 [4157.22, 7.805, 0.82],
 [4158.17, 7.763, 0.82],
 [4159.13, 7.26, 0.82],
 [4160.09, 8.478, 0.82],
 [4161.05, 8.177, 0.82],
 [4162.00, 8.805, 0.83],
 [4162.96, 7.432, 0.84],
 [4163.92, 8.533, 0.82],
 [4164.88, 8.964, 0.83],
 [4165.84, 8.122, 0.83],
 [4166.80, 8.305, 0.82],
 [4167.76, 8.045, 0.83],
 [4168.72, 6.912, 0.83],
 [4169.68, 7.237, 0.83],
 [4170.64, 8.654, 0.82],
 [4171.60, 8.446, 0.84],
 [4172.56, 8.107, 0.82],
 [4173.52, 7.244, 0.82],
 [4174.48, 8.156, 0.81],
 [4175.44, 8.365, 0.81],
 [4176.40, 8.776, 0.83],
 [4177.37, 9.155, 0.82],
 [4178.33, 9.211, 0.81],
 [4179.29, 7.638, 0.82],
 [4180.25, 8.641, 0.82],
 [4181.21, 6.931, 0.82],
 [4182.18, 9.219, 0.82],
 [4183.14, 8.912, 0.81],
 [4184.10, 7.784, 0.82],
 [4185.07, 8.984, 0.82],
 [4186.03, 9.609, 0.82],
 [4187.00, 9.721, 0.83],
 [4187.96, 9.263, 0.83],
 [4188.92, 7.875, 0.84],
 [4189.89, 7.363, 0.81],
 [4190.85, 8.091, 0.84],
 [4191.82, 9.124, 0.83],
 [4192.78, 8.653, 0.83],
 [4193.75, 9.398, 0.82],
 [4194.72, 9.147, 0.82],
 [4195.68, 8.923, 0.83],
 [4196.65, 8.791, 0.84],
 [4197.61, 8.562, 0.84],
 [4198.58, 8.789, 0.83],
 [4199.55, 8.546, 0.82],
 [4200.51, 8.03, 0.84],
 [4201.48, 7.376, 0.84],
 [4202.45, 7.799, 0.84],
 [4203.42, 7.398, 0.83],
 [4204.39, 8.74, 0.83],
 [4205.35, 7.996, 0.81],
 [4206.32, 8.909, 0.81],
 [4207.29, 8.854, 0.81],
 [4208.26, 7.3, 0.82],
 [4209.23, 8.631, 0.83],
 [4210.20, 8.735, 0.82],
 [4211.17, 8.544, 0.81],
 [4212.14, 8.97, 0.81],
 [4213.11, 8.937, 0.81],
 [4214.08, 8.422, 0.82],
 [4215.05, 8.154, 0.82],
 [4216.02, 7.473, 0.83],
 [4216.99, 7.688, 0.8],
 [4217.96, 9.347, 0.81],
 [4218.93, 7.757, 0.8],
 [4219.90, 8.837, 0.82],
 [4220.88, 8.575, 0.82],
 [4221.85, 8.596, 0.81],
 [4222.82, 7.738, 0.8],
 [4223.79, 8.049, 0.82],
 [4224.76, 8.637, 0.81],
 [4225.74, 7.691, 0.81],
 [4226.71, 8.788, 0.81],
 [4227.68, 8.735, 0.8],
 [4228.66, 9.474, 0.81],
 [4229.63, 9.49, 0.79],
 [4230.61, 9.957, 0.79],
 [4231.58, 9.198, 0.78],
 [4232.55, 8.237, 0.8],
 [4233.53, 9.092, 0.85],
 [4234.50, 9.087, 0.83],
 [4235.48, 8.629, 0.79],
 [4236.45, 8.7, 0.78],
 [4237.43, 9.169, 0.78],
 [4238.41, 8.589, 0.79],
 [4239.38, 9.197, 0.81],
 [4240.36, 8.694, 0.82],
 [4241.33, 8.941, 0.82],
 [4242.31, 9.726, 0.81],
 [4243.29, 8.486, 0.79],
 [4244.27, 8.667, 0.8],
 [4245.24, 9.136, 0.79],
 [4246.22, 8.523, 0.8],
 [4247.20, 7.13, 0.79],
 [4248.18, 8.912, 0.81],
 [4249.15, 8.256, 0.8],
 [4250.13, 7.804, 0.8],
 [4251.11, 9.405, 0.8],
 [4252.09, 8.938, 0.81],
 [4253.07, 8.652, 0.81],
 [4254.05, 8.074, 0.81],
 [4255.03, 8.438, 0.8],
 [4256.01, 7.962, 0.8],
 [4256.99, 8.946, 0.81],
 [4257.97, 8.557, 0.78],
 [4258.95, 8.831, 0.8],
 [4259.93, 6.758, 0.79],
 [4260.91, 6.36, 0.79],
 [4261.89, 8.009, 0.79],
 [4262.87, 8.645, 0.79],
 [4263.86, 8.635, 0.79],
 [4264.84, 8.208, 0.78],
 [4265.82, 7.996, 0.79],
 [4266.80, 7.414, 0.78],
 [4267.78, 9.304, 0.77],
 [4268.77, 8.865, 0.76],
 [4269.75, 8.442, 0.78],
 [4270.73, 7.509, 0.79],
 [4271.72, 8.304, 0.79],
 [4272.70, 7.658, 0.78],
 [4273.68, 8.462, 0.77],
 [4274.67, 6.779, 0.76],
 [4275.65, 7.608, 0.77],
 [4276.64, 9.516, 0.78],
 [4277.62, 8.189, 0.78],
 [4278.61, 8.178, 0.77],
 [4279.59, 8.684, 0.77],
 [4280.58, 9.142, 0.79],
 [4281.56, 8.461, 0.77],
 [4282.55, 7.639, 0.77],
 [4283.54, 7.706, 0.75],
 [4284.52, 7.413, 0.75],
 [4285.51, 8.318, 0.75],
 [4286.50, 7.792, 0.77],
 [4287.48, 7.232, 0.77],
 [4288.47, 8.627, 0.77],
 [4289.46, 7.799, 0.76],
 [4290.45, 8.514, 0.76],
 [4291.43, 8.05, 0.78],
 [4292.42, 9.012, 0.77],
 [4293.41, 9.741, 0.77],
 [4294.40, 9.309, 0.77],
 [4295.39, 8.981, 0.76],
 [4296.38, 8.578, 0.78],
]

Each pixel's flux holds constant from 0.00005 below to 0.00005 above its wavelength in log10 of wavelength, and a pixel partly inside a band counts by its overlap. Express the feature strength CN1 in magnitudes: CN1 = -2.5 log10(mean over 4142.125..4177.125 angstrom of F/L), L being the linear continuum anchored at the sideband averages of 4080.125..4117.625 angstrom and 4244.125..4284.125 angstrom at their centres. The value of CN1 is -0.01 mag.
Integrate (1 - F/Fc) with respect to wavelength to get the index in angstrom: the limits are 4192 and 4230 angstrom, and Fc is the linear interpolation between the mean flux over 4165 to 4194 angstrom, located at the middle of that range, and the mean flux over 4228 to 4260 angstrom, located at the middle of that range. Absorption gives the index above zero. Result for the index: 0.4 angstrom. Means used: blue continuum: 8.4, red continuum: 8.74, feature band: 8.48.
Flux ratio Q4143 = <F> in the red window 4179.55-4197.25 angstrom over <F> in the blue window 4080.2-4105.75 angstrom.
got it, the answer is 1.05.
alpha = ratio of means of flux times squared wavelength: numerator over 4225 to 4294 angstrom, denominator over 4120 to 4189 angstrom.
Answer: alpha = 1.1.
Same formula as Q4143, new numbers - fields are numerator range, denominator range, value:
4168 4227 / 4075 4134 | 1.02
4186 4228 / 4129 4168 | 1.01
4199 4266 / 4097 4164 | 1.01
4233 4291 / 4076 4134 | 1.02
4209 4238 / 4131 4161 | 1.03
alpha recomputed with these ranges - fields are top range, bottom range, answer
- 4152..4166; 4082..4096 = 1.06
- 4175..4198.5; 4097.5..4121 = 1.08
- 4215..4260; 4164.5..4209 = 1.05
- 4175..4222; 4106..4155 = 1.05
